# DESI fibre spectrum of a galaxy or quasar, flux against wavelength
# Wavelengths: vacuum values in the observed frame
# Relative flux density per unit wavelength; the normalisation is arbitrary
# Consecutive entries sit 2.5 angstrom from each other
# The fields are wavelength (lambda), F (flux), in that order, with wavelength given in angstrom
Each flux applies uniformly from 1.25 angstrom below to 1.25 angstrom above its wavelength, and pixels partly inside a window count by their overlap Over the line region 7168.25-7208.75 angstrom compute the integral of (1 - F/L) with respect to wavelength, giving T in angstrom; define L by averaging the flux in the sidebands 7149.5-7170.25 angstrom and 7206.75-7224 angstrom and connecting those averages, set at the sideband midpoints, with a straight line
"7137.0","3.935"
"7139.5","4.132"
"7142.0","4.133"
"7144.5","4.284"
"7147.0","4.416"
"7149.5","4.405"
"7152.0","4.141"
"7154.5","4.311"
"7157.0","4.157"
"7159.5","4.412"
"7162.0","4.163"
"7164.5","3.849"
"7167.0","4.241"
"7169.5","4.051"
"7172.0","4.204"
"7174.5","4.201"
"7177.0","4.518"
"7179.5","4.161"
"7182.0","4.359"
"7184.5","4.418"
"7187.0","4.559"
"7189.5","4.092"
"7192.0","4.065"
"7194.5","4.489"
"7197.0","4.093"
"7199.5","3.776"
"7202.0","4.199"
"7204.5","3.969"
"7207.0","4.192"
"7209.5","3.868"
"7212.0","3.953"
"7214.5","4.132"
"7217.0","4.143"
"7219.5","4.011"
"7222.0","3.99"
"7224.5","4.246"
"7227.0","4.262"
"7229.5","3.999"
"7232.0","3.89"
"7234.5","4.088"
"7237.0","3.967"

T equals -0.9 angstrom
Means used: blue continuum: 4.18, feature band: 4.2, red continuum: 4.04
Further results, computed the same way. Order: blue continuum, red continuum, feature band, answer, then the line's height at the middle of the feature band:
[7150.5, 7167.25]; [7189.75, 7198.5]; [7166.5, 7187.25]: -0.52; 4.19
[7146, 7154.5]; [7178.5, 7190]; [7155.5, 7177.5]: 0.69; 4.33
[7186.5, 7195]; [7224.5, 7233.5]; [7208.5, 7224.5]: 0.39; 4.14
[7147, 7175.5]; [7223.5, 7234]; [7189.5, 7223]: 0.50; 4.13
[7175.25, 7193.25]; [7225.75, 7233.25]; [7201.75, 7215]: 0.43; 4.17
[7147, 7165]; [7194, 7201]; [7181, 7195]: -0.69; 4.12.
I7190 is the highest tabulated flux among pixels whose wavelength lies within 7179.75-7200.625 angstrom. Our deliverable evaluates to 4.559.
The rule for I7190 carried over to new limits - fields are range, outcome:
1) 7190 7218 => 4.489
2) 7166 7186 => 4.518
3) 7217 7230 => 4.262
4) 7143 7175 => 4.416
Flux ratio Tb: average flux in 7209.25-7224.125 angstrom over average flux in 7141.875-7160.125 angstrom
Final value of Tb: 0.94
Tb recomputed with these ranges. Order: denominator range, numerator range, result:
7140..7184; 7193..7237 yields 0.96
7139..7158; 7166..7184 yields 1.00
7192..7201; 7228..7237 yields 0.97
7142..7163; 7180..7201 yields 0.99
